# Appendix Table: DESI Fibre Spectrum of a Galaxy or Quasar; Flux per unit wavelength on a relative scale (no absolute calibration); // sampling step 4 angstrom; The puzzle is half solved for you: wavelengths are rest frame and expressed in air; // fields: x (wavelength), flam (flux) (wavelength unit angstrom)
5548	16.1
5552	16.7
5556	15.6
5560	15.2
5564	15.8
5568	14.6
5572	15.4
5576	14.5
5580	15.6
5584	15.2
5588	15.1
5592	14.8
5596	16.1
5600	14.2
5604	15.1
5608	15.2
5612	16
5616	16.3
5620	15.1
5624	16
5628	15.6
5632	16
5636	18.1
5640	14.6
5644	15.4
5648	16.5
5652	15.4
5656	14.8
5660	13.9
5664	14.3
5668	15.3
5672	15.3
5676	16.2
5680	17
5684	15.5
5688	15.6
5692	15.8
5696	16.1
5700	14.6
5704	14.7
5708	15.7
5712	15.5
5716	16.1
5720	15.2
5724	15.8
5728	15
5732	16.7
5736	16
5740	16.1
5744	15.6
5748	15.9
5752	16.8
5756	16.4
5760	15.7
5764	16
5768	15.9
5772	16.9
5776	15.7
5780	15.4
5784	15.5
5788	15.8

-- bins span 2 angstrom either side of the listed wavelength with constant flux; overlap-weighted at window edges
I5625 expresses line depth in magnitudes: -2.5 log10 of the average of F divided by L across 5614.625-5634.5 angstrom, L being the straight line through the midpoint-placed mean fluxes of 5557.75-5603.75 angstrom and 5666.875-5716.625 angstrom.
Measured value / -0.04 mag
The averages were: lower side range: 15.1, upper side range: 15.6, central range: 15.8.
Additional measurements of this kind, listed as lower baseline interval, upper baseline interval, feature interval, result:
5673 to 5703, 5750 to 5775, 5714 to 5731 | 0.03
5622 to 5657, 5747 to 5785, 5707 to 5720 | 0.02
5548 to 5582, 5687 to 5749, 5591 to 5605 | 0.03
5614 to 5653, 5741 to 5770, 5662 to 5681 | 0.03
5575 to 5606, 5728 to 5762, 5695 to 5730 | 0.03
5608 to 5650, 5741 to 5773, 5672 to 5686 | -0.01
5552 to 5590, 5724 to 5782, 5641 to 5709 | 0.02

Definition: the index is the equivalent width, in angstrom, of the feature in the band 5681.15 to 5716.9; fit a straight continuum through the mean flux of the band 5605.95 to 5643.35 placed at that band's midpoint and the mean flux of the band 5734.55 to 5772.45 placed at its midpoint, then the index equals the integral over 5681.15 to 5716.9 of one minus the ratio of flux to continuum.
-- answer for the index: 1.05 angstrom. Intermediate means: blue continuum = 15.9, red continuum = 16.1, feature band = 15.5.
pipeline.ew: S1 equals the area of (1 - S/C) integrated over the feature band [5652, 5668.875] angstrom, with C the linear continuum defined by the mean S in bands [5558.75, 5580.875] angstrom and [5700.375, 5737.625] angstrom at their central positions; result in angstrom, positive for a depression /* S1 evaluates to 0.9 angstrom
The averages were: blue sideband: 15.2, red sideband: 15.6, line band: 14.6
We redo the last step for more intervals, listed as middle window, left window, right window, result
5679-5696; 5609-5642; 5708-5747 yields -0.10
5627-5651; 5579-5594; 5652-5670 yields -1.97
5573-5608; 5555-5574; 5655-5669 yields 0.00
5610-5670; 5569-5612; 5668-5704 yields -0.52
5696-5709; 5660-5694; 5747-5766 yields 0.51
